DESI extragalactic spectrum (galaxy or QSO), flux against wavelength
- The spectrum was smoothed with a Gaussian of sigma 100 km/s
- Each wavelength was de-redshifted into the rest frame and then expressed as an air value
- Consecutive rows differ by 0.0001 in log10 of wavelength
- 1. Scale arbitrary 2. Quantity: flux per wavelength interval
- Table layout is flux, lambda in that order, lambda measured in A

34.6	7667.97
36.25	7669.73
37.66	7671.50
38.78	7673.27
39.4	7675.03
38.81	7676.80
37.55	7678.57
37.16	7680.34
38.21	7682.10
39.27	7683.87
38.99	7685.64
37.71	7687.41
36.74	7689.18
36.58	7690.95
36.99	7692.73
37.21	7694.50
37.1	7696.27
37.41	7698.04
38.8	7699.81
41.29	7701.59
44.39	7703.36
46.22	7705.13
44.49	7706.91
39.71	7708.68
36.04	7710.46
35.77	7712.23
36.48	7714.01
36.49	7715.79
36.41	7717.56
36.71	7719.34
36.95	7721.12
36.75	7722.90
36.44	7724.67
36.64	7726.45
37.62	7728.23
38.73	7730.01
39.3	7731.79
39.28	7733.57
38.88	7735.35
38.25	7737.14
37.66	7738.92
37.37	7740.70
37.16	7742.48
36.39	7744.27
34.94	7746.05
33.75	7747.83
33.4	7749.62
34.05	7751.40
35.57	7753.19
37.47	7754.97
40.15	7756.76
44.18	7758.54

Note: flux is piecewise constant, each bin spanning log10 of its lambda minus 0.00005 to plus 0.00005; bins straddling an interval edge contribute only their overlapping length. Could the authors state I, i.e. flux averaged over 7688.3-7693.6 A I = 36.7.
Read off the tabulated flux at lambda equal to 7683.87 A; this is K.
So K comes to 39.27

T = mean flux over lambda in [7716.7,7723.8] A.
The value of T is 36.7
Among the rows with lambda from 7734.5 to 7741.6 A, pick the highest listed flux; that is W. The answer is 38.88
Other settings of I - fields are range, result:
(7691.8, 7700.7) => 37.5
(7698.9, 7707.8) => 43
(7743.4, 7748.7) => 35.1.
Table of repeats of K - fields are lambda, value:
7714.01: 36.48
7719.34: 36.71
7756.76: 40.15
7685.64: 38.99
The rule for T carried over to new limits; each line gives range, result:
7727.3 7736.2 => 38.8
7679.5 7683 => 37.8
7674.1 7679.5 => 38.6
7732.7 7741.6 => 38.3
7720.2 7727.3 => 36.7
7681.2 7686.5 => 38.9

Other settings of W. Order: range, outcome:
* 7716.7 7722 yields 36.95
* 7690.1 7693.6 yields 36.99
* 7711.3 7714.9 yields 36.48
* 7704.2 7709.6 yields 46.22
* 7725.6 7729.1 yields 37.62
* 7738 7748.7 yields 37.66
